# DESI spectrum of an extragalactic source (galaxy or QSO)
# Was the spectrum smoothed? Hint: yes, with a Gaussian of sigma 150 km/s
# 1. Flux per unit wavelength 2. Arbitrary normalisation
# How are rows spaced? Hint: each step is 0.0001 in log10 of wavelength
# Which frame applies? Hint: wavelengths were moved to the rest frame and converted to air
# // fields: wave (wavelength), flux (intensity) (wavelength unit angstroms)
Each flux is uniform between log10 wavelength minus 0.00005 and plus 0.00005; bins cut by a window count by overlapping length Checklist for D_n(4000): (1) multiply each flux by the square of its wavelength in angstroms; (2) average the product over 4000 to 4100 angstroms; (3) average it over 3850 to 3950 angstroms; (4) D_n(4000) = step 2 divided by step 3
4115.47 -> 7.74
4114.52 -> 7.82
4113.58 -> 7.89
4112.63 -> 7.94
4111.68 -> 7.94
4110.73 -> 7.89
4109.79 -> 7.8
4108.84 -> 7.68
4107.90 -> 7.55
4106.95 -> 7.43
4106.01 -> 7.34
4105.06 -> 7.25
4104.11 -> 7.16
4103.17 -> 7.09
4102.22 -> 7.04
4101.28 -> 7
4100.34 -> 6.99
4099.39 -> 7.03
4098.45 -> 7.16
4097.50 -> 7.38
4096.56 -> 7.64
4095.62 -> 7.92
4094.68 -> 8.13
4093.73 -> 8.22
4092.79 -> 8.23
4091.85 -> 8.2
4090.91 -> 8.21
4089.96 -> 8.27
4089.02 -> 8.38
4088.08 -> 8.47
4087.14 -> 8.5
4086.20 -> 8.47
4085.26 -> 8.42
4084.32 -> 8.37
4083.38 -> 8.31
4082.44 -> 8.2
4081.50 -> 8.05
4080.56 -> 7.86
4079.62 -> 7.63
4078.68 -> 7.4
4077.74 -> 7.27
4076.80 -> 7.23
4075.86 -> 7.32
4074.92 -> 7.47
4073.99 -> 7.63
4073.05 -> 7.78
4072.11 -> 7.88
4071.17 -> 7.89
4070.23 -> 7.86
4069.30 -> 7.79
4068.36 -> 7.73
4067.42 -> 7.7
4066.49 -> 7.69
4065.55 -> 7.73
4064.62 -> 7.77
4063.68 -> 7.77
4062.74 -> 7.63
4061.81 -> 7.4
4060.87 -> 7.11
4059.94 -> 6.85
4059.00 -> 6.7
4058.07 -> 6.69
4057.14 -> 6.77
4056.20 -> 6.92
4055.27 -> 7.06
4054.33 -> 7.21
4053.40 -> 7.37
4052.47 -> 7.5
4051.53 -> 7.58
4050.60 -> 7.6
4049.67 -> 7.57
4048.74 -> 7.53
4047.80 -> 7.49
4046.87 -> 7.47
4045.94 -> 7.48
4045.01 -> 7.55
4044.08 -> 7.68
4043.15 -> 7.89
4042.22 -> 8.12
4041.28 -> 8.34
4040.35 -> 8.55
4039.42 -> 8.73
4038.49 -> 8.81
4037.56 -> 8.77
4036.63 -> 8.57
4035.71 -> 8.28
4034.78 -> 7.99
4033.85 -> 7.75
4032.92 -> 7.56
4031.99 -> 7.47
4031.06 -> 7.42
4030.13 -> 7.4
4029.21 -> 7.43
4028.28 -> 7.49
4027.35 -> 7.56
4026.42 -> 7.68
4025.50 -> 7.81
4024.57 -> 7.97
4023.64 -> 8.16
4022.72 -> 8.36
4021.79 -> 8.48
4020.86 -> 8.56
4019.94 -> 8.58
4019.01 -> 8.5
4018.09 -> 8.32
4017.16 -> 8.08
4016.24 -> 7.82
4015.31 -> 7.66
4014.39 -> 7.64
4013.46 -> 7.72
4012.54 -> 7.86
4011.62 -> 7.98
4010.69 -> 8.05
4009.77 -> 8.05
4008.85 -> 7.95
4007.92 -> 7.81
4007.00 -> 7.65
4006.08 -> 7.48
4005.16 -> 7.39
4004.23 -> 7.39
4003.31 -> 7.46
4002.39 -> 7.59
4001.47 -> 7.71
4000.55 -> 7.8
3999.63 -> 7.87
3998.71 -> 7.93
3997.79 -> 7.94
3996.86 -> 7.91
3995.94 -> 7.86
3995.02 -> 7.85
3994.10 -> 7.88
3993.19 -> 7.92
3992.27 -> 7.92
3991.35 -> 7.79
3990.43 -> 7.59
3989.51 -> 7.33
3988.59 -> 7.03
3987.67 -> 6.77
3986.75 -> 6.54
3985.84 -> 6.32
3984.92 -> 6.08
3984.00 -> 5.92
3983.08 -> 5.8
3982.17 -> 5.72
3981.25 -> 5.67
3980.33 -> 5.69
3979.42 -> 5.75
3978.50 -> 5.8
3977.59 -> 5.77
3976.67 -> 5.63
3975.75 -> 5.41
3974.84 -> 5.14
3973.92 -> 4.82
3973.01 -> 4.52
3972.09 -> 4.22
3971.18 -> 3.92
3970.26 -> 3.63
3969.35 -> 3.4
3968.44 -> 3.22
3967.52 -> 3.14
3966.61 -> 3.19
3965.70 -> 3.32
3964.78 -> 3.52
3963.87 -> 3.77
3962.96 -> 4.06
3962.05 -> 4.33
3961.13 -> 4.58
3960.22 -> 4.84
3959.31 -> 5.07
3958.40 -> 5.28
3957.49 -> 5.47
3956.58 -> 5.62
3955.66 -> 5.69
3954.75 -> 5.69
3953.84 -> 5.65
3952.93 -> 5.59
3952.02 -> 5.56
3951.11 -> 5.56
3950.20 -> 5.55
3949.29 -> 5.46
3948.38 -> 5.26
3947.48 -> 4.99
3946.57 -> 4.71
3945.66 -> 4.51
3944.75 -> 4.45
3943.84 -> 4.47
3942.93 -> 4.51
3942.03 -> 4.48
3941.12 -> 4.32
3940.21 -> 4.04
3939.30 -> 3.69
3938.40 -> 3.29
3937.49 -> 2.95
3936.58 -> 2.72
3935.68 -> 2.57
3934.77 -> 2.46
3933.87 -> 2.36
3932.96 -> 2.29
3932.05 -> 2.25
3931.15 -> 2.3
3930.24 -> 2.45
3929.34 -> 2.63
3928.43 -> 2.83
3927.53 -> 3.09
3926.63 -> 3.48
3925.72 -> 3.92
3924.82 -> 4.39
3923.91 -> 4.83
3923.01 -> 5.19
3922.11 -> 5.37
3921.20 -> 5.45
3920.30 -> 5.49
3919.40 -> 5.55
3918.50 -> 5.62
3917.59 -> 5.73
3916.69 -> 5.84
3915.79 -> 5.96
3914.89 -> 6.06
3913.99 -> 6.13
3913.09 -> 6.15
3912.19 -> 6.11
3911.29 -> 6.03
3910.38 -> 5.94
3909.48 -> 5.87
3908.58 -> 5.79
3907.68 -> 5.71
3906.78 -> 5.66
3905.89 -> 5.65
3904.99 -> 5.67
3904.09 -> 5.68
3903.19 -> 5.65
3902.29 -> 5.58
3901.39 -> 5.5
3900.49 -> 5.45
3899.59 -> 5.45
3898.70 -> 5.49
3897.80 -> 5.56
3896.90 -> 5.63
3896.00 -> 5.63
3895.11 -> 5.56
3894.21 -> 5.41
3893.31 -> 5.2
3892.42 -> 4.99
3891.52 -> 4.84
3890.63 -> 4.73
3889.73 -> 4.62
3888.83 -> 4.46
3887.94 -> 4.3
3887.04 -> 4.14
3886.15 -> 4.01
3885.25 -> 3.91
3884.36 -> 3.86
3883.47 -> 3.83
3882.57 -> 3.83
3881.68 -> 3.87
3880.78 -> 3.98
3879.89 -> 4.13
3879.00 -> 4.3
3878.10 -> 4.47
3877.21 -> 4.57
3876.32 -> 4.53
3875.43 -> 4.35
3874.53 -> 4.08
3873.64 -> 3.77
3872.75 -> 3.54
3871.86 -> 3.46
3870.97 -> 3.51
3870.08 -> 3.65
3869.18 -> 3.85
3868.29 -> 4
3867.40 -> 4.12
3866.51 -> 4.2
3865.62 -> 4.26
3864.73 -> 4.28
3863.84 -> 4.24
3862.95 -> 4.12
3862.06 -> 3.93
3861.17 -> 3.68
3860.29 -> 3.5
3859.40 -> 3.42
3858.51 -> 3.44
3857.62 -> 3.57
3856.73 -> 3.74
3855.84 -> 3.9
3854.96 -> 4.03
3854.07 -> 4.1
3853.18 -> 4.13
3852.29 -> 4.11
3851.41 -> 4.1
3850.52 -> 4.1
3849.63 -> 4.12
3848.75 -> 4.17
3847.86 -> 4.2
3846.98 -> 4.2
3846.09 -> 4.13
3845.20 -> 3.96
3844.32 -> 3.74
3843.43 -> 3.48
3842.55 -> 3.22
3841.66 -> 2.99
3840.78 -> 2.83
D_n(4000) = 1.89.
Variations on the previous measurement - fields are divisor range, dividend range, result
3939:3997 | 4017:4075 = 1.50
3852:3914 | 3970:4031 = 1.64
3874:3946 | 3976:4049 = 1.73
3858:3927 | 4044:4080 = 1.69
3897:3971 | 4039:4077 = 1.73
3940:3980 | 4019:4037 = 1.73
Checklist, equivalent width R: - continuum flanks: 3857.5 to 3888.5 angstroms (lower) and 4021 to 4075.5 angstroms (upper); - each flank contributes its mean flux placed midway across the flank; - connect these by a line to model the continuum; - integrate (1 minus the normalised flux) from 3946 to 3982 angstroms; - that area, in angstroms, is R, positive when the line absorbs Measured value 6.4 angstroms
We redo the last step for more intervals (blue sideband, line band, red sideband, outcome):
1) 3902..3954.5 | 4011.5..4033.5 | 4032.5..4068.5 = -2.9 angstroms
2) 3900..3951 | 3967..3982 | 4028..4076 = 2.8 angstroms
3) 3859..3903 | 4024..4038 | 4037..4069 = -1.2 angstroms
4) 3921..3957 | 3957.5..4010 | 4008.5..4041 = 1.8 angstroms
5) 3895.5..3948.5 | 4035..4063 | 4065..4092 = -1.3 angstroms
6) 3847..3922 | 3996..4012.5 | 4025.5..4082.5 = -2.4 angstroms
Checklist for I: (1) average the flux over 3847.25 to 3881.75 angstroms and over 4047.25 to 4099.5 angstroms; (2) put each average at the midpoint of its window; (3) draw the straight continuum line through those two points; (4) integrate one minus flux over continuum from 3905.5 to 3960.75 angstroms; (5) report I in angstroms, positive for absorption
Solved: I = 5.1 angstroms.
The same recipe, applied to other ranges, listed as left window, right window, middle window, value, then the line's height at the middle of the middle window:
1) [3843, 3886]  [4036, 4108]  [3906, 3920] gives -3.0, 4.84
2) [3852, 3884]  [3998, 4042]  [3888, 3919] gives -4.2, 4.89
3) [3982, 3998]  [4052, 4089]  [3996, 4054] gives -4.1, 7.35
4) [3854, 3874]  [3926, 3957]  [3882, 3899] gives -3.6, 3.91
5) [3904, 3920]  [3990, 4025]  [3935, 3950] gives 5.5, 6.5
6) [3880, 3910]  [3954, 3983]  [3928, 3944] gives 5.7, 4.85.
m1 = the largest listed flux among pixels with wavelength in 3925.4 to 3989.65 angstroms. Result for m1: 7.33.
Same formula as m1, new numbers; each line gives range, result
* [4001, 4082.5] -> 8.81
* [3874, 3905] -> 5.68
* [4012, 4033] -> 8.58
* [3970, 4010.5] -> 8.05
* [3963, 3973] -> 4.22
